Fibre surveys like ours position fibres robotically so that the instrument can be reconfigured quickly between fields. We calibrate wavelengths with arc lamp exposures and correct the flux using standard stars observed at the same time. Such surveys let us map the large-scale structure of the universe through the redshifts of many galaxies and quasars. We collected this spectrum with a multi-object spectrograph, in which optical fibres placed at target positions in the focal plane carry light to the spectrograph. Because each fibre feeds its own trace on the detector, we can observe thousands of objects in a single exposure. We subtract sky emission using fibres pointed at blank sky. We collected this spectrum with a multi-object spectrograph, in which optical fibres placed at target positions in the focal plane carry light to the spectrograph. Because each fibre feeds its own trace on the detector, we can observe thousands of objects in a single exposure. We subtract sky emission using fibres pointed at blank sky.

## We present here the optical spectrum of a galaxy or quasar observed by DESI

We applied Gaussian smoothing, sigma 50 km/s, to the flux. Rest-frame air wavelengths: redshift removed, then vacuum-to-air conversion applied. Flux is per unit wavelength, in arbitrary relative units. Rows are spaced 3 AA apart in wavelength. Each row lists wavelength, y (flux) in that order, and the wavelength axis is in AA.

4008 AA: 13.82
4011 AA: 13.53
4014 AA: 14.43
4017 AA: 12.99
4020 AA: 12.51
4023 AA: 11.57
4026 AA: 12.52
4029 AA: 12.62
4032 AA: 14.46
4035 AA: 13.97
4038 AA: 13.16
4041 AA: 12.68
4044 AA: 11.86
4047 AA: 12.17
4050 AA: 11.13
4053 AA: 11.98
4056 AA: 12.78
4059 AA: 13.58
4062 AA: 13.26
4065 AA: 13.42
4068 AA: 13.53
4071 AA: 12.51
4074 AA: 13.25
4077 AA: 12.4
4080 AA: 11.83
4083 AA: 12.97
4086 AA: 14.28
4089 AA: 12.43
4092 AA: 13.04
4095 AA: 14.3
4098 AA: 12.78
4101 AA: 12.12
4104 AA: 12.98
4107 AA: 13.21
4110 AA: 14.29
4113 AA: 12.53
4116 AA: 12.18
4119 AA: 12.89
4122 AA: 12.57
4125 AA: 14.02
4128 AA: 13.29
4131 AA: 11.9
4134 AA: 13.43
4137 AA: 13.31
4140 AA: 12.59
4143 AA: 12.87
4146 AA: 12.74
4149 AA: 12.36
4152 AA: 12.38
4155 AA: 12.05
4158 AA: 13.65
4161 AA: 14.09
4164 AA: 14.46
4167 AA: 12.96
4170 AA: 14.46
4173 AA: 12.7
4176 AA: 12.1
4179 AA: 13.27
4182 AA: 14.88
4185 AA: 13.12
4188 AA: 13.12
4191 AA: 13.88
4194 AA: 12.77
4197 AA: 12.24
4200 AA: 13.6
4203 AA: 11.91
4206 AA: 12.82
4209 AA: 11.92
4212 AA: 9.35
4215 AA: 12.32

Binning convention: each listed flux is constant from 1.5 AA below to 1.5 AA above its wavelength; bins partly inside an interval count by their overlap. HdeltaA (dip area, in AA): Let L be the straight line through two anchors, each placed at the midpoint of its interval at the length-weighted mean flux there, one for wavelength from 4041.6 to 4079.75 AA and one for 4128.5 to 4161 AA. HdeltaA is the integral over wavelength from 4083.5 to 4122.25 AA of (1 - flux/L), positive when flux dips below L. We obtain -1.0 AA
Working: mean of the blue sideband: 12.6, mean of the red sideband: 12.8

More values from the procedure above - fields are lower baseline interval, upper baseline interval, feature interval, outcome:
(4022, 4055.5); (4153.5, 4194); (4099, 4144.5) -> 0.52 AA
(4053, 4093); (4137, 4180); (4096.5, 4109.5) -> 0.12 AA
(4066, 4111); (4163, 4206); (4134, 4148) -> 0.24 AA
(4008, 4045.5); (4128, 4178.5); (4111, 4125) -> 0.28 AA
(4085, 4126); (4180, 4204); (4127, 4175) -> 0.34 AA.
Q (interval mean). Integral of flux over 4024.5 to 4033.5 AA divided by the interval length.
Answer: 13.2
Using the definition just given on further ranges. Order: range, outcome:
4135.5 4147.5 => 12.9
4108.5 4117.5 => 13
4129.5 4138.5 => 12.9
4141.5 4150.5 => 12.7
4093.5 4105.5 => 13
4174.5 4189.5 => 13.3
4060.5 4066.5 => 13.3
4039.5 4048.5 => 12.2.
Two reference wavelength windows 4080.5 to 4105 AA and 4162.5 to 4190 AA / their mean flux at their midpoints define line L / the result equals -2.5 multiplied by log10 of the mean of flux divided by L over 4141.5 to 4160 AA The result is 0.05 mag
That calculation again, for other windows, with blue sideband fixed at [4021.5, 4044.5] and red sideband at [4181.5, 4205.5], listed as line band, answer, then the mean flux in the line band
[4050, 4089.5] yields 0.01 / 12.9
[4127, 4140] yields 0.01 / 12.9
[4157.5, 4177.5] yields -0.03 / 13.5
